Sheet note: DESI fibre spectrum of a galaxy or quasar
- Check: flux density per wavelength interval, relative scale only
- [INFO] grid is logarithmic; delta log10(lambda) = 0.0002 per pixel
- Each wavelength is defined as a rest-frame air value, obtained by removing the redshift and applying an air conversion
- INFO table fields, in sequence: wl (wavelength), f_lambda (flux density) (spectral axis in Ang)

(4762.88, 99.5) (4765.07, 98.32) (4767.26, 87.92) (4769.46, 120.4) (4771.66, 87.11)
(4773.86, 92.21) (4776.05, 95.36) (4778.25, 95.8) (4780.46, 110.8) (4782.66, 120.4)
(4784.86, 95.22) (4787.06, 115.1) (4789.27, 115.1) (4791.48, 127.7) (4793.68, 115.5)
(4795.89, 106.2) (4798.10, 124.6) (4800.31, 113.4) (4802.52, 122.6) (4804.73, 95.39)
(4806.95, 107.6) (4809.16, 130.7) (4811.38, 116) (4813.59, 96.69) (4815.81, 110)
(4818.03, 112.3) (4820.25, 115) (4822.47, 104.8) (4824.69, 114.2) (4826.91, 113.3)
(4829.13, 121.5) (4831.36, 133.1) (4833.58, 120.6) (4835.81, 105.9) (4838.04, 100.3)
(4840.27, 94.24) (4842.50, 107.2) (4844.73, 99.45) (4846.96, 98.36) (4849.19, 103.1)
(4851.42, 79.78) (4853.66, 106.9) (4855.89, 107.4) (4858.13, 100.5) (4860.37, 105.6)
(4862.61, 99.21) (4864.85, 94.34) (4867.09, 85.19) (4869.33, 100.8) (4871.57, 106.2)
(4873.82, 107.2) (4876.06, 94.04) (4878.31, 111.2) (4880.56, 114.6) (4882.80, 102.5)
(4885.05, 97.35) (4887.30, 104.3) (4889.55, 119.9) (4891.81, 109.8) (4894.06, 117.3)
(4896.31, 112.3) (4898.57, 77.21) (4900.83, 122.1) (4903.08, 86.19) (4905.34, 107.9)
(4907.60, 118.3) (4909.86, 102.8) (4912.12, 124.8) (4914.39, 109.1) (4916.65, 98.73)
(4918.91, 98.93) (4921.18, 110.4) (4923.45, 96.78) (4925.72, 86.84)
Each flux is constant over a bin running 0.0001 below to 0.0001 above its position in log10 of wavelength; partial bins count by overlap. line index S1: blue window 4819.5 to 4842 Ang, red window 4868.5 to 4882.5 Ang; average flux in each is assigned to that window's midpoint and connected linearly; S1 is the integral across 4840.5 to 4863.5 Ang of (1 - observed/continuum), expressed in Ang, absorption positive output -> 1.8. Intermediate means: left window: 112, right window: 106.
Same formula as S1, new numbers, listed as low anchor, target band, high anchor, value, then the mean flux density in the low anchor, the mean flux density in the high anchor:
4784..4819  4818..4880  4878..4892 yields 3.0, 113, 108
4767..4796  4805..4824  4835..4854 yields -1.5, 107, 99.1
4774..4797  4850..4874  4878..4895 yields 2.2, 109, 109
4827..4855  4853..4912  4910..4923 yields 1.2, 106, 107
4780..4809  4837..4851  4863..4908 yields 1.2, 114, 104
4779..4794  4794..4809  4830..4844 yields -0.1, 114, 110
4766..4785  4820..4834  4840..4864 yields -2.4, 101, 100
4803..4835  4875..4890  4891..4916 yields 0.5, 114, 108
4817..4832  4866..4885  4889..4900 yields 1.2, 116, 107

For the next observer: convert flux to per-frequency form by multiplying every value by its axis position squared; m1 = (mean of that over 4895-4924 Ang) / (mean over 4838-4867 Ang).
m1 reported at 1.09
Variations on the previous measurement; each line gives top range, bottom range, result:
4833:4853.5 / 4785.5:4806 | 0.90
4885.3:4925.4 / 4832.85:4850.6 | 1.06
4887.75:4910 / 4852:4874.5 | 1.08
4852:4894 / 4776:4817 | 0.96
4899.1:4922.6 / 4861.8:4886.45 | 1.07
